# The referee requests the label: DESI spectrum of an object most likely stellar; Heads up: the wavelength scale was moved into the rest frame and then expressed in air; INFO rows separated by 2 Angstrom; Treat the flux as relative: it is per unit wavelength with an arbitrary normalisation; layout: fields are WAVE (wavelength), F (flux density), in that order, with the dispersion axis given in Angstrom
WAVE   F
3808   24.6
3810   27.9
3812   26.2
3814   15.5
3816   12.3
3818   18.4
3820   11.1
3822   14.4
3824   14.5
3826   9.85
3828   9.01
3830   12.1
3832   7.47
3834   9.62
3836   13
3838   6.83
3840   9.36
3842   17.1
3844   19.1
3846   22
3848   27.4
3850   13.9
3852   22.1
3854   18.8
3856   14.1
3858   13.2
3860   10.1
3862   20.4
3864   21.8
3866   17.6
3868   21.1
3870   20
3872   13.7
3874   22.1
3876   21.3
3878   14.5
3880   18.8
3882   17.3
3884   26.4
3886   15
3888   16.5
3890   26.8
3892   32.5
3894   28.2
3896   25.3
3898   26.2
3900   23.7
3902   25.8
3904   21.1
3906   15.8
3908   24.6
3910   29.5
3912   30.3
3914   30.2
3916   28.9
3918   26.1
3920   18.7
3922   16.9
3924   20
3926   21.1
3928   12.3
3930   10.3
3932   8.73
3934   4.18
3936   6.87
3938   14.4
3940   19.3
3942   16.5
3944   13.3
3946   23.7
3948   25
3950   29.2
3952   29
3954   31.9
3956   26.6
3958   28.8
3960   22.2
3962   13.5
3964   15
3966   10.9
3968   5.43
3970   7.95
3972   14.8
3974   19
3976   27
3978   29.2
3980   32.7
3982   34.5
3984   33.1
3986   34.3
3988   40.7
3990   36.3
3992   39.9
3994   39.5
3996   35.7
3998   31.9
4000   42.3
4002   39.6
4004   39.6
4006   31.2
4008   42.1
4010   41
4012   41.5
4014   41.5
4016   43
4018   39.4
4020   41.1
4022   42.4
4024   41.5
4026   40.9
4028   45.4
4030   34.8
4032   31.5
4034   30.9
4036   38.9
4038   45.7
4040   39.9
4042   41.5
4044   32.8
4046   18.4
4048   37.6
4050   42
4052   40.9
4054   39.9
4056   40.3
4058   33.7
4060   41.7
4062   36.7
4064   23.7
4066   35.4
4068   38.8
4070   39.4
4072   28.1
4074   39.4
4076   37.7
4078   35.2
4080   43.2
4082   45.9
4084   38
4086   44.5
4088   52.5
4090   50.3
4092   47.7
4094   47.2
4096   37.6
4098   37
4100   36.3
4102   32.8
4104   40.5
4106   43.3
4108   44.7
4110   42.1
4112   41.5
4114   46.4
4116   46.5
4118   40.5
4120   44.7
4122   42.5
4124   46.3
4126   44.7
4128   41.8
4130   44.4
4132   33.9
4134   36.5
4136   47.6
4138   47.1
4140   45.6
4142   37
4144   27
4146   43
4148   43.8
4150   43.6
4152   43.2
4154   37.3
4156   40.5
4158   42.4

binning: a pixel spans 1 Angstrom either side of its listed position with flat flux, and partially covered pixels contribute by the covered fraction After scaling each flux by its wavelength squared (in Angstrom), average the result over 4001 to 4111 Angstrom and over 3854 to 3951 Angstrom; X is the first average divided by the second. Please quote 2.1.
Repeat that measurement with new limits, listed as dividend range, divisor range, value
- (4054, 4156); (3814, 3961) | 2.39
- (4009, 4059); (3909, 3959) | 1.95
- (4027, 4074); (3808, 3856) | 2.59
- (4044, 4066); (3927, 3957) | 2.07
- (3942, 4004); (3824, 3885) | 1.77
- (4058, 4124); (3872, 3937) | 2.16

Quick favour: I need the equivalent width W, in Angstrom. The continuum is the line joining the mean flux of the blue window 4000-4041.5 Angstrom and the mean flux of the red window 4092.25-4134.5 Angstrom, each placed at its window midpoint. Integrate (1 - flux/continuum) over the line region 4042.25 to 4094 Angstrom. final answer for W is 2.5 Angstrom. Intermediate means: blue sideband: 39.7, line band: 38.8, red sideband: 41.7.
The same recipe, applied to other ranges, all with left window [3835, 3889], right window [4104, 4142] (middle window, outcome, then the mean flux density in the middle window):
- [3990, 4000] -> -2.2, 37.3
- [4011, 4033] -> -4.7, 40.3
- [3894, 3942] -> 5.3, 20.1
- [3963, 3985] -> 6.0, 20.9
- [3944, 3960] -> -0.1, 26.5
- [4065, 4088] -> -0.4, 39.3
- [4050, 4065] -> -0.2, 37.1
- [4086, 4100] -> -1.6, 44.7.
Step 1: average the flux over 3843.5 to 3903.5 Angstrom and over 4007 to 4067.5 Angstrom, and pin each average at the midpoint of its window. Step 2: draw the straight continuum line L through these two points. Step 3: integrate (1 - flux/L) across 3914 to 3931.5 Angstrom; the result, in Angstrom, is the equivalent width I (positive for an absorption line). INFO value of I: 4.14 Angstrom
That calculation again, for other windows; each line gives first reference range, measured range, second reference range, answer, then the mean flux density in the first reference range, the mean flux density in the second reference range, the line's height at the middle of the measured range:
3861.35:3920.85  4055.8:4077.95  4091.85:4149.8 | 0.9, 22.7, 41.7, 37.2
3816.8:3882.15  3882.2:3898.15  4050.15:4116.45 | -3.2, 15.8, 40.2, 20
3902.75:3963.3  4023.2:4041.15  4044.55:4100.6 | -2.8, 20.6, 38.9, 33.6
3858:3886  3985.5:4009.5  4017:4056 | -3.1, 18.5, 38.2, 33.6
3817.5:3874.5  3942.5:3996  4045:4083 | 4.0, 15.4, 36.7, 27.5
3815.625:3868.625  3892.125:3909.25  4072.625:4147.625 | -2.9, 15.1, 41.9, 20.9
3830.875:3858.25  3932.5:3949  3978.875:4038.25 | 7.9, 15.3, 38.3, 28.8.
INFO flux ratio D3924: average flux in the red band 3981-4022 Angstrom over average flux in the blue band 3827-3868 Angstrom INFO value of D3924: 2.5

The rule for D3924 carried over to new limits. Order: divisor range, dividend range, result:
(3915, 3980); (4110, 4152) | 2.24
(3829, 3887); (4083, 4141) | 2.56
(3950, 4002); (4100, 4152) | 1.52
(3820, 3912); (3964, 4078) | 1.88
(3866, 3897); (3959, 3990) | 1.09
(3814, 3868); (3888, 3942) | 1.40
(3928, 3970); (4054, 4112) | 2.29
